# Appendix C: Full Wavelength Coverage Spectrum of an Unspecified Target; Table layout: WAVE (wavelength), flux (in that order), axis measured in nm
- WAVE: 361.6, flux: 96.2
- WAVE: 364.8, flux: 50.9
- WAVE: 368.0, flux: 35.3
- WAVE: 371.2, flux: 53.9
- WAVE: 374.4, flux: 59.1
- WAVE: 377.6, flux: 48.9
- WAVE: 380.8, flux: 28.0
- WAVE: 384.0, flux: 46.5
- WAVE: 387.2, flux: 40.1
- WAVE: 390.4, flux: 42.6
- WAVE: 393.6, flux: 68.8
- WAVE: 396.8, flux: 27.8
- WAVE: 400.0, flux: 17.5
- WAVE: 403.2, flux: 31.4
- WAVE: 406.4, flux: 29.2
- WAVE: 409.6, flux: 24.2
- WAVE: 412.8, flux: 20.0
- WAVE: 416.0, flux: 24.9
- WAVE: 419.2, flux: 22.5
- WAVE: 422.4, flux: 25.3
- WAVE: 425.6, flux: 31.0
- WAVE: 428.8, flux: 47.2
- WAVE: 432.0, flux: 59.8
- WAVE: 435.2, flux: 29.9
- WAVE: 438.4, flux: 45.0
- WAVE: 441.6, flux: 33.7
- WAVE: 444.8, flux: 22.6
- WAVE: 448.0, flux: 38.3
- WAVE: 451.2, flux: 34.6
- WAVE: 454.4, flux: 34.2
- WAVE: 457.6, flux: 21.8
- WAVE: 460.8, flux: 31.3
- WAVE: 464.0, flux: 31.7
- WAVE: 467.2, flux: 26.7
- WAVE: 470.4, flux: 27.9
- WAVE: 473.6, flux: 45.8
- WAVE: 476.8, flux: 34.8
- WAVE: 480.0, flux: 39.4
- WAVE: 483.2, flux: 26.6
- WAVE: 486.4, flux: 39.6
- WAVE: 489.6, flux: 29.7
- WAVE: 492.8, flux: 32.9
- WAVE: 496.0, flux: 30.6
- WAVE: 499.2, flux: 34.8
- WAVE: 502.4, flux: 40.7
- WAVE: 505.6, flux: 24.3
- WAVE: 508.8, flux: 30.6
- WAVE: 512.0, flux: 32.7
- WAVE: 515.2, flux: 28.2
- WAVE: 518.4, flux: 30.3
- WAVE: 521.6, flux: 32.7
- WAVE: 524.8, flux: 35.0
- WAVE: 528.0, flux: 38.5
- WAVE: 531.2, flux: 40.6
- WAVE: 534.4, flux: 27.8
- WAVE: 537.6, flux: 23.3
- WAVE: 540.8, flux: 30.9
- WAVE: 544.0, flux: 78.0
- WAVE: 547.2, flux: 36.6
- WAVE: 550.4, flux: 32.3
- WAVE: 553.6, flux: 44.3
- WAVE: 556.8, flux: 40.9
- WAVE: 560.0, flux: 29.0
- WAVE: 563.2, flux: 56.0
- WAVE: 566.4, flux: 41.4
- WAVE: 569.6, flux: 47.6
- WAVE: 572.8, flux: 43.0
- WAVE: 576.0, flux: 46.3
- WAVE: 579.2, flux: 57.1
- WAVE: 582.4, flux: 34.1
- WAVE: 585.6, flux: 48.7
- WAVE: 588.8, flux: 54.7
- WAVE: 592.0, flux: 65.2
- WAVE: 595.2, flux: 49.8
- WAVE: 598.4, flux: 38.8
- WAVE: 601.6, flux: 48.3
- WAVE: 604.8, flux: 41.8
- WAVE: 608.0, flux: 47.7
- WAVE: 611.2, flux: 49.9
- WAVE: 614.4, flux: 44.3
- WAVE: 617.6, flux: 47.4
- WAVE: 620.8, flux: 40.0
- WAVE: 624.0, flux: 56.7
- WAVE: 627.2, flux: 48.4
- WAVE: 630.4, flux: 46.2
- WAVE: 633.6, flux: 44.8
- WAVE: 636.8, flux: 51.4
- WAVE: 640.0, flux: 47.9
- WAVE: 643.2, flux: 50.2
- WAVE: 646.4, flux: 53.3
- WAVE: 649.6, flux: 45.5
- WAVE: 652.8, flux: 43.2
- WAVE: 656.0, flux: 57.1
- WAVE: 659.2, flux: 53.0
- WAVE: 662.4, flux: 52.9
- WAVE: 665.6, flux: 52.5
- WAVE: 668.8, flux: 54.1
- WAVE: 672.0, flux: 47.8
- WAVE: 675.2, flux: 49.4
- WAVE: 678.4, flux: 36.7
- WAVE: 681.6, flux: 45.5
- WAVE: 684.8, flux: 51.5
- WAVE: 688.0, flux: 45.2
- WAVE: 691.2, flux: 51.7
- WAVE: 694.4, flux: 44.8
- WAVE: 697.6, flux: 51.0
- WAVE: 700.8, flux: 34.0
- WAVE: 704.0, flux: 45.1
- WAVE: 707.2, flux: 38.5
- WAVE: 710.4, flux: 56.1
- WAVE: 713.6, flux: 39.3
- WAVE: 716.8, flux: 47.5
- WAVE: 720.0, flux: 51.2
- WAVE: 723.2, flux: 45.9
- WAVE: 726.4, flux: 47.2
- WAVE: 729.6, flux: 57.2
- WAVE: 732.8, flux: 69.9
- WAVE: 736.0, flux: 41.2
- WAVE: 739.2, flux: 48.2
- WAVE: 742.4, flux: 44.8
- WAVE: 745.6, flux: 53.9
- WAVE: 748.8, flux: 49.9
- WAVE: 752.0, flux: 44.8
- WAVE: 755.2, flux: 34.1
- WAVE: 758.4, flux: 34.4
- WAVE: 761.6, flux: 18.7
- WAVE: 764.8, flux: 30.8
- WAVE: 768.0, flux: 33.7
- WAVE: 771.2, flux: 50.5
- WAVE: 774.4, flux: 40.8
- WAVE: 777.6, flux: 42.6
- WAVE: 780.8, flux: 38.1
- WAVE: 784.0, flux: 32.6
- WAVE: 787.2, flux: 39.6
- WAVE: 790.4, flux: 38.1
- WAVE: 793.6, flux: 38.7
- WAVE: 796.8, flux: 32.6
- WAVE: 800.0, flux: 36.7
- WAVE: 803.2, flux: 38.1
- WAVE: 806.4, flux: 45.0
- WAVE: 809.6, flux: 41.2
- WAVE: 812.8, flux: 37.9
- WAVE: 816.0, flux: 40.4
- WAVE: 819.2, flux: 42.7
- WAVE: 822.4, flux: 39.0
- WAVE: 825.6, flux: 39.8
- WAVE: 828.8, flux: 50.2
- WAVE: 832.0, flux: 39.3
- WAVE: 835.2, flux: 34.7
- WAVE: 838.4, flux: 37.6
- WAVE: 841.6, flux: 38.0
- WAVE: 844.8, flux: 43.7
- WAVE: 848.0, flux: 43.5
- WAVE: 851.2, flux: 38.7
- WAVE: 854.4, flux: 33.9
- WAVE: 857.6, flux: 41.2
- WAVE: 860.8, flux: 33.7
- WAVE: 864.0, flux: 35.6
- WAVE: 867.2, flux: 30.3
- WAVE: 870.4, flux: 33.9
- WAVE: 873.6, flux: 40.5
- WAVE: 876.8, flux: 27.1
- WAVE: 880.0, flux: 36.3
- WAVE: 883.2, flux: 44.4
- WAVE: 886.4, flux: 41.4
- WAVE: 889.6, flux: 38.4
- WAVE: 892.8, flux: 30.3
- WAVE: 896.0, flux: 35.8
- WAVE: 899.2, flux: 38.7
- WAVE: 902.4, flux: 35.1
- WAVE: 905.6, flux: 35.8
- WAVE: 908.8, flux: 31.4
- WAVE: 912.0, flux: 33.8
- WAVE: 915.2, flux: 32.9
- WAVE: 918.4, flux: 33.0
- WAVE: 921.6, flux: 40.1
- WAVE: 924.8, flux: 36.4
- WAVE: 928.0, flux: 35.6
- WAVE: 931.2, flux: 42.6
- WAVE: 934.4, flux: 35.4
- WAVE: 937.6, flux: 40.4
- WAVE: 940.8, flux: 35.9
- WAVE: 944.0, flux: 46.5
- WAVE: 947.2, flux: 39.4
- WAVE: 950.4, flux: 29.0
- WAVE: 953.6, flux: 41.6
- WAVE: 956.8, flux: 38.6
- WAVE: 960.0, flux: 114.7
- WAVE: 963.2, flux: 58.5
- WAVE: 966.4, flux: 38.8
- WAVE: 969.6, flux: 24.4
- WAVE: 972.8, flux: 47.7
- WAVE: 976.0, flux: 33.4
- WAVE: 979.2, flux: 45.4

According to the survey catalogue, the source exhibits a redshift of 0.461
